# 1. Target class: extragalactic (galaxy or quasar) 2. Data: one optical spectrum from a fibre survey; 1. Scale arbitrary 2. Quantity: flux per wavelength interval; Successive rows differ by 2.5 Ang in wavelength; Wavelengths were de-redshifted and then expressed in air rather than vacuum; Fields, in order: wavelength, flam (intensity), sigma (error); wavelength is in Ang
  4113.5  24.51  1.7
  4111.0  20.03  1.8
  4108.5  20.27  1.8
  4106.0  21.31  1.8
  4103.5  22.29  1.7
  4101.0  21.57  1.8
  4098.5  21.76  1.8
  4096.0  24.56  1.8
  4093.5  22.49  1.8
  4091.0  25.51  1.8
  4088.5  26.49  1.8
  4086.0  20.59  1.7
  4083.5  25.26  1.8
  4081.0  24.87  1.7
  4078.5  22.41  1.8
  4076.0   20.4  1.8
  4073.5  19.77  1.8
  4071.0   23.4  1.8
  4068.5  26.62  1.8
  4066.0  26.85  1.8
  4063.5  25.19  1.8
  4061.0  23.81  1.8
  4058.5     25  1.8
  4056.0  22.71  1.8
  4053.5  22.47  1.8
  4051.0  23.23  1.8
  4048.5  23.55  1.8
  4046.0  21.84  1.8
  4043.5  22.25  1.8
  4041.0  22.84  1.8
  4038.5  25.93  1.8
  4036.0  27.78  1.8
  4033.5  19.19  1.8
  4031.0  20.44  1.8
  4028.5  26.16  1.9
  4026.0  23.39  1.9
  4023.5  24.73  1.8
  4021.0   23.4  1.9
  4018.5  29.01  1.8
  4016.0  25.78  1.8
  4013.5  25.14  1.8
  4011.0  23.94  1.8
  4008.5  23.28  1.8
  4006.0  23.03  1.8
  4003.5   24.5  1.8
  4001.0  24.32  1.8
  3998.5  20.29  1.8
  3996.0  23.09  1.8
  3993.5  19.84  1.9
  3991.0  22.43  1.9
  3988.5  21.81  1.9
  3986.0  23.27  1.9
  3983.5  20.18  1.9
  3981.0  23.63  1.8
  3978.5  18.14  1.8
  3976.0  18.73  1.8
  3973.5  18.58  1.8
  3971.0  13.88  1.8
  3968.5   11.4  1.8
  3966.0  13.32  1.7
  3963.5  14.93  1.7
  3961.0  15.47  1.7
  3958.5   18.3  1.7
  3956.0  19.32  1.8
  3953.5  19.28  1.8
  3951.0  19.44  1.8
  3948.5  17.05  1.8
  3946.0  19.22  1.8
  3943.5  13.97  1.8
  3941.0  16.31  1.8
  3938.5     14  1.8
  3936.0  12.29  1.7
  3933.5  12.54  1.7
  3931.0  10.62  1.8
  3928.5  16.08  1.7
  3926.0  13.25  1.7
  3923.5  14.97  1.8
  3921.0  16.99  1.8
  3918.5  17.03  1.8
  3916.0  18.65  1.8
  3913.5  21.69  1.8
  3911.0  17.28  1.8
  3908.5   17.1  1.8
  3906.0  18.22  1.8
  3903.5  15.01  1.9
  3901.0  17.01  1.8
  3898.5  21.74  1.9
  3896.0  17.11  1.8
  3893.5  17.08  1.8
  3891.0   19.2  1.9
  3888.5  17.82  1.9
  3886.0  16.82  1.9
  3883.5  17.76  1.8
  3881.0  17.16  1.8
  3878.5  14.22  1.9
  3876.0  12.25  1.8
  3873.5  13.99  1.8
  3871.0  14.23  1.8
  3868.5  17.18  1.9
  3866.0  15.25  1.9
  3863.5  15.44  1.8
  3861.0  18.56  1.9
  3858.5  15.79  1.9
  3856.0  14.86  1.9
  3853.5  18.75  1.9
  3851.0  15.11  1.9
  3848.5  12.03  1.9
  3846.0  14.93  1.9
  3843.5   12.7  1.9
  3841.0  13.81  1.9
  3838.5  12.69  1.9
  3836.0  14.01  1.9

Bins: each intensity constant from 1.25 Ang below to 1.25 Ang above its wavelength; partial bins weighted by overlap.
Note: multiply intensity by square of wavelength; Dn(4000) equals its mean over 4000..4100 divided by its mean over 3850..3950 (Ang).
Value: 1.6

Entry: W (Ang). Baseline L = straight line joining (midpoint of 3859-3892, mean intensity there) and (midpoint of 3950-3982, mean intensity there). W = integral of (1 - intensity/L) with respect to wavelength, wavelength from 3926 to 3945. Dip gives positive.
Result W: 3.5 Ang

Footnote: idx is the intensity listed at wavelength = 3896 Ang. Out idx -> 17.11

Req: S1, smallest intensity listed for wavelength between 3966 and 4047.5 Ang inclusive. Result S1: 11.4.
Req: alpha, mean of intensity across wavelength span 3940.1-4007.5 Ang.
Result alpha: 19.1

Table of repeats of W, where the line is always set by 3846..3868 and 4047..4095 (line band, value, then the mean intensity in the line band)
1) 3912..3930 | 1.2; 16.9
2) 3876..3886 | 0.4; 15.9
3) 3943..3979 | 5.2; 16.8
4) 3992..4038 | -4.6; 23.8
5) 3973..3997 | -0.6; 21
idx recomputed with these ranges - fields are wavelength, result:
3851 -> 15.11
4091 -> 25.51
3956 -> 19.32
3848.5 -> 12.03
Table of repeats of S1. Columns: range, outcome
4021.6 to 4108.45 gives 19.19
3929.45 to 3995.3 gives 10.62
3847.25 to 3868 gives 12.03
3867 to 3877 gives 12.25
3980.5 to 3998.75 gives 19.84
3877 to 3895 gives 14.22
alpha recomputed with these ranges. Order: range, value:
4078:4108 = 23.2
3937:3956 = 17.1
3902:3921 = 17.8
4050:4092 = 23.8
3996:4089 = 23.7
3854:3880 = 15.3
